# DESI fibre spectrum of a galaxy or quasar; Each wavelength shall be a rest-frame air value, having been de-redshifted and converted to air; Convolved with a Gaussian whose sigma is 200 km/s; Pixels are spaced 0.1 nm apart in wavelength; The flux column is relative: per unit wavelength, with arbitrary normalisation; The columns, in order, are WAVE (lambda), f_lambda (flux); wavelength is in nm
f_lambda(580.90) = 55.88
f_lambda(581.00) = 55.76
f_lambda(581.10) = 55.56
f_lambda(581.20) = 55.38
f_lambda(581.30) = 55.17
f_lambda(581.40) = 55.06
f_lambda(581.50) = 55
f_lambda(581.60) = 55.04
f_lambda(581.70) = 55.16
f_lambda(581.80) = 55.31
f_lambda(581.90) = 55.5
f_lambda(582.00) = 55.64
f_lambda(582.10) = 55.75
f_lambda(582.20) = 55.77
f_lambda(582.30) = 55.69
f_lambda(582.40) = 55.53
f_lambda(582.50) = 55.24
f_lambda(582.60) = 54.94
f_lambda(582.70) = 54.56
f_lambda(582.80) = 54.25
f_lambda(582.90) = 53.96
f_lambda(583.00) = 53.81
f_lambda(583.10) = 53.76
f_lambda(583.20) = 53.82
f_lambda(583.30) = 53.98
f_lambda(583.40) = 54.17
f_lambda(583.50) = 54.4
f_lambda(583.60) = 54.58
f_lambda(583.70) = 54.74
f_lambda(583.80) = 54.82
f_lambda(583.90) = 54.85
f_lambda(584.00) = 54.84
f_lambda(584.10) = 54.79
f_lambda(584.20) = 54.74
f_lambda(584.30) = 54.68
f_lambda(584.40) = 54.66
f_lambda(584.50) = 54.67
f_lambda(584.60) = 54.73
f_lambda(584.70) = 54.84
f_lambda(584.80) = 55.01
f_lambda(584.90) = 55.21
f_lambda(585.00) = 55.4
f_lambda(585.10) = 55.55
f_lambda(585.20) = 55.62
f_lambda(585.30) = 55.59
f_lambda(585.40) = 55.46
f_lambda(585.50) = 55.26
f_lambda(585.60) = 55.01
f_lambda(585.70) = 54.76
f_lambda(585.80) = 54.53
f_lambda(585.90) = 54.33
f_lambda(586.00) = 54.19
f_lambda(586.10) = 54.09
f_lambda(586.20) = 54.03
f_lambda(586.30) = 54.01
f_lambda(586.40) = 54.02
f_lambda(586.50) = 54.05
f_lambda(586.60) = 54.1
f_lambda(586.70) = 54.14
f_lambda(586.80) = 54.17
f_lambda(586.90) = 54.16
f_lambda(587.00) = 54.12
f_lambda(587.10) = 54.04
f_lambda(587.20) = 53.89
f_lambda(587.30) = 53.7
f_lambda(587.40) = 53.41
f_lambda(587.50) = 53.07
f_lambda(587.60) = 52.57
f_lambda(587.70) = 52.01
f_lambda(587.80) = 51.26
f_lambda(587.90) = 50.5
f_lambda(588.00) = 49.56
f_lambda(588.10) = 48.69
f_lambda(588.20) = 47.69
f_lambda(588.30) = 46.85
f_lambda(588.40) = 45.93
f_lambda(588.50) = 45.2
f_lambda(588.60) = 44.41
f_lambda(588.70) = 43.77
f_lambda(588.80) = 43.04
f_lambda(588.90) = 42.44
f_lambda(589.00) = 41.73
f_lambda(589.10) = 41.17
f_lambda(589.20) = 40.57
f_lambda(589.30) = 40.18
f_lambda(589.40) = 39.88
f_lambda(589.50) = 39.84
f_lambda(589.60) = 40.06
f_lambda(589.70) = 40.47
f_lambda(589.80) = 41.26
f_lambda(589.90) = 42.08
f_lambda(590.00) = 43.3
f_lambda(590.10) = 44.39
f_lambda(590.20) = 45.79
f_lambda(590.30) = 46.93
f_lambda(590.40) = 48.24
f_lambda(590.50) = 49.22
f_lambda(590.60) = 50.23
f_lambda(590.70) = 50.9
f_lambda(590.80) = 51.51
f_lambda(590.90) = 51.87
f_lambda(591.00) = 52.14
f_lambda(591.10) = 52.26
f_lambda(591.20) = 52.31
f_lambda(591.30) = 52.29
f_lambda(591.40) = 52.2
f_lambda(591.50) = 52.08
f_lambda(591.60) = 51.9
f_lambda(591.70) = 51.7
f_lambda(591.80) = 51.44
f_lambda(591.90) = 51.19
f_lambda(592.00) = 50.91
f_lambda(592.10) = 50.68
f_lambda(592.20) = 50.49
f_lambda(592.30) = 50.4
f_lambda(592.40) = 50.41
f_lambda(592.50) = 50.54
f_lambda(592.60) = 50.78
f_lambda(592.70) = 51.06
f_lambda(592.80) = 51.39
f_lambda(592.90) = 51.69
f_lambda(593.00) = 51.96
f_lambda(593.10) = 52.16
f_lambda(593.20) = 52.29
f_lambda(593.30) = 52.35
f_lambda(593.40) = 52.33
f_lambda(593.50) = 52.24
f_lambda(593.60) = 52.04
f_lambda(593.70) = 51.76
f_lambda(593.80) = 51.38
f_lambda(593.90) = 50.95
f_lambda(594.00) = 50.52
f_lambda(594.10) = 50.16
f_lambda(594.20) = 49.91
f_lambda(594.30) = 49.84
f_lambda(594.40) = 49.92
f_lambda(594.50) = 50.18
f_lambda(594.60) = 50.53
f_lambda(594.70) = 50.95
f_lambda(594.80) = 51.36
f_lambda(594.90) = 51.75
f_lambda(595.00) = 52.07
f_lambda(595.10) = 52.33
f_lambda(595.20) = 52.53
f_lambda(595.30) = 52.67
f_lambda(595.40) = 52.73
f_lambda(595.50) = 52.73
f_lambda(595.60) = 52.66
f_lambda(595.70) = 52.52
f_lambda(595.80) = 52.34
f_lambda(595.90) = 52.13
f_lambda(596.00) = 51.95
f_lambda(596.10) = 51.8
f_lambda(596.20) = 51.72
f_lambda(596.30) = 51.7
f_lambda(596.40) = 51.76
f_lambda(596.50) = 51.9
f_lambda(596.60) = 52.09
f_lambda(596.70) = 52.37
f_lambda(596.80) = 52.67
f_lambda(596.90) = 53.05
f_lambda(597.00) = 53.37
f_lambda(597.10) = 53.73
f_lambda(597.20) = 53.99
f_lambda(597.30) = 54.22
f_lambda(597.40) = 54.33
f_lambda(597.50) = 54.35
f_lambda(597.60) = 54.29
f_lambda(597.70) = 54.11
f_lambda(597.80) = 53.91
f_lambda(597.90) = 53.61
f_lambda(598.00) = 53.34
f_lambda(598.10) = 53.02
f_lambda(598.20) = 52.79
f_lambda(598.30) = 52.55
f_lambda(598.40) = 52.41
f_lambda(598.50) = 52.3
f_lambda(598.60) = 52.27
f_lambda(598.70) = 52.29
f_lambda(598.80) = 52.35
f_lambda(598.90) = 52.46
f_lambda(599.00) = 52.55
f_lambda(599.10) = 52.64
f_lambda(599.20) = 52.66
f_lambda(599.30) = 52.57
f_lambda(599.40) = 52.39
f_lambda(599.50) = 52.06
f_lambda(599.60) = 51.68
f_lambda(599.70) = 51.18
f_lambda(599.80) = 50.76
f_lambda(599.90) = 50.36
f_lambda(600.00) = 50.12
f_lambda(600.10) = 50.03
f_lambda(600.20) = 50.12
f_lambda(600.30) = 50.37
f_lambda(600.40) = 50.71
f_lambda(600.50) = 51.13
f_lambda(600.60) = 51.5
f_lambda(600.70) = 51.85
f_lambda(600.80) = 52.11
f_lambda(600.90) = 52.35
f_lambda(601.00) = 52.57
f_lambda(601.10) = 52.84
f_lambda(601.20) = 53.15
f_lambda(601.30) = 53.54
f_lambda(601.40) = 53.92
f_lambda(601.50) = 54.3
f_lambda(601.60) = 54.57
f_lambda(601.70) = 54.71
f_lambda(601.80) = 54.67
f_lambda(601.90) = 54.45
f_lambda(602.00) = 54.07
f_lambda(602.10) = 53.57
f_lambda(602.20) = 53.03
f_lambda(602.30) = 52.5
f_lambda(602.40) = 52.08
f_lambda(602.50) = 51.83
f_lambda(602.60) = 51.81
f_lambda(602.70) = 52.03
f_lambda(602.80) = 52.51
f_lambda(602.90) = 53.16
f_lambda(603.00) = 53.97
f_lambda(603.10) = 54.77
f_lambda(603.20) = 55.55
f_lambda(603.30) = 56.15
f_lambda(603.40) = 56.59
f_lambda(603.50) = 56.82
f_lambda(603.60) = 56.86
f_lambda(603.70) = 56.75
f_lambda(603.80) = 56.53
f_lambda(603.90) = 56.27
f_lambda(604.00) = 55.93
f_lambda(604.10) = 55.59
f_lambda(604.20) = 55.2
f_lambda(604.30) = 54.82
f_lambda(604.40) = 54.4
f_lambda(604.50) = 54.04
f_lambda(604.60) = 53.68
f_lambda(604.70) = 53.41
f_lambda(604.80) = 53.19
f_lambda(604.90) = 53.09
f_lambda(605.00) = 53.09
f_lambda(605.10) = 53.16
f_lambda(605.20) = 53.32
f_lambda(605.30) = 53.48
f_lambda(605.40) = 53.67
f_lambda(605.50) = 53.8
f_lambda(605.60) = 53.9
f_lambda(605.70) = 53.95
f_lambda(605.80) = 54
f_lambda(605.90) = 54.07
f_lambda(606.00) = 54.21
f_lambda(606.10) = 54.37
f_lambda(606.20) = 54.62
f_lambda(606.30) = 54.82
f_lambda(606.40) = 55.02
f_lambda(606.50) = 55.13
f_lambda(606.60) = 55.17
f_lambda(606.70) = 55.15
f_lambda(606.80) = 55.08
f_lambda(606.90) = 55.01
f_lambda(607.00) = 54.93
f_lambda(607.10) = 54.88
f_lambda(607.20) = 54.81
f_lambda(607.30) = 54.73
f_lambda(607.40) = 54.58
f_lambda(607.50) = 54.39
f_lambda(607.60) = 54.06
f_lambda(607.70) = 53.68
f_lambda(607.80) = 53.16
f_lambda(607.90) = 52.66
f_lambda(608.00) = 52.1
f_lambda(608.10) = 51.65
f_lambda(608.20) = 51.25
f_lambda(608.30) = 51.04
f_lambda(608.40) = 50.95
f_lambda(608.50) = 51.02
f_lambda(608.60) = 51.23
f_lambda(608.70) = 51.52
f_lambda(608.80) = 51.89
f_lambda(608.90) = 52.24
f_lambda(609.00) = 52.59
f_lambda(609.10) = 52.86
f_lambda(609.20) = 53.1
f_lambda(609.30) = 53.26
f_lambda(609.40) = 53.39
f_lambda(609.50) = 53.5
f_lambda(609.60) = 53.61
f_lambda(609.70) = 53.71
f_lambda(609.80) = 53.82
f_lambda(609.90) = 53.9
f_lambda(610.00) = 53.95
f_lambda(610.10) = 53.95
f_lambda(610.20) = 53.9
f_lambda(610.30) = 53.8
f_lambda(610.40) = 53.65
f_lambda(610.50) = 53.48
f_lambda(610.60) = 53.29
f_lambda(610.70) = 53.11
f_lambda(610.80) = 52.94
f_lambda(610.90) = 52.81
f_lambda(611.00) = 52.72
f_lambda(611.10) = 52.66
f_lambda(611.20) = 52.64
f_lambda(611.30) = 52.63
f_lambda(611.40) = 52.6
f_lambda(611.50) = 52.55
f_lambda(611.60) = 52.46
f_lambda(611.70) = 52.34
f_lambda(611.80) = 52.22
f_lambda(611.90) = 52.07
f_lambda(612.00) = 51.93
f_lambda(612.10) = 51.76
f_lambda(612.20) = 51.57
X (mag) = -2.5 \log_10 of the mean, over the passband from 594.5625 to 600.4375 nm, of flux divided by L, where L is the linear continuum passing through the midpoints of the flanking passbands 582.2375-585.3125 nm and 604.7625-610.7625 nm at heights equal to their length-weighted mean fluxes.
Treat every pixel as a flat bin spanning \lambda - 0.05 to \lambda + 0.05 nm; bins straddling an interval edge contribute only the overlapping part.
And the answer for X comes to 0.04 mag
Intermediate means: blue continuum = 54.7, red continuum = 53.5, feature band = 52.3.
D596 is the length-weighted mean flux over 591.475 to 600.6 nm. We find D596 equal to 51.9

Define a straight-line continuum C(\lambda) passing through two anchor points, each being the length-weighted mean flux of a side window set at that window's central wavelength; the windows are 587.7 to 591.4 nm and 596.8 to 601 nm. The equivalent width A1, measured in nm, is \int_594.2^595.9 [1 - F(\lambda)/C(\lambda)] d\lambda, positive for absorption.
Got -0.06 nm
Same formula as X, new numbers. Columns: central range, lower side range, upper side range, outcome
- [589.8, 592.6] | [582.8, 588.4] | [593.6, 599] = 0.07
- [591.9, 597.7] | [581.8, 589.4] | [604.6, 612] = 0.02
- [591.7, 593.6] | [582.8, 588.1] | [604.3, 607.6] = 0.06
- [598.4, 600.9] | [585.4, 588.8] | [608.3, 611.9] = 0.02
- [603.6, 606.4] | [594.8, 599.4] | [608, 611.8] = -0.03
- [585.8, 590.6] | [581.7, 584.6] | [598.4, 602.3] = 0.12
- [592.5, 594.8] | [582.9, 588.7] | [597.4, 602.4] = 0.04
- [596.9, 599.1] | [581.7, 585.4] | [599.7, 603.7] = 0.00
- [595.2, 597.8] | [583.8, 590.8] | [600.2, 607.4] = -0.01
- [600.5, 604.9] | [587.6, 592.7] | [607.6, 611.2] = -0.06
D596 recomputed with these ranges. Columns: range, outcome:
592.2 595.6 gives 51.4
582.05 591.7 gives 51.3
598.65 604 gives 53.1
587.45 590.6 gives 45.3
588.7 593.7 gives 48.3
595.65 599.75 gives 52.7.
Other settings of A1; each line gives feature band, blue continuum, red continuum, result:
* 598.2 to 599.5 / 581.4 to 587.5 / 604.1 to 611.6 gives 0.04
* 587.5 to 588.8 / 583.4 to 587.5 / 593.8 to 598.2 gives 0.14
